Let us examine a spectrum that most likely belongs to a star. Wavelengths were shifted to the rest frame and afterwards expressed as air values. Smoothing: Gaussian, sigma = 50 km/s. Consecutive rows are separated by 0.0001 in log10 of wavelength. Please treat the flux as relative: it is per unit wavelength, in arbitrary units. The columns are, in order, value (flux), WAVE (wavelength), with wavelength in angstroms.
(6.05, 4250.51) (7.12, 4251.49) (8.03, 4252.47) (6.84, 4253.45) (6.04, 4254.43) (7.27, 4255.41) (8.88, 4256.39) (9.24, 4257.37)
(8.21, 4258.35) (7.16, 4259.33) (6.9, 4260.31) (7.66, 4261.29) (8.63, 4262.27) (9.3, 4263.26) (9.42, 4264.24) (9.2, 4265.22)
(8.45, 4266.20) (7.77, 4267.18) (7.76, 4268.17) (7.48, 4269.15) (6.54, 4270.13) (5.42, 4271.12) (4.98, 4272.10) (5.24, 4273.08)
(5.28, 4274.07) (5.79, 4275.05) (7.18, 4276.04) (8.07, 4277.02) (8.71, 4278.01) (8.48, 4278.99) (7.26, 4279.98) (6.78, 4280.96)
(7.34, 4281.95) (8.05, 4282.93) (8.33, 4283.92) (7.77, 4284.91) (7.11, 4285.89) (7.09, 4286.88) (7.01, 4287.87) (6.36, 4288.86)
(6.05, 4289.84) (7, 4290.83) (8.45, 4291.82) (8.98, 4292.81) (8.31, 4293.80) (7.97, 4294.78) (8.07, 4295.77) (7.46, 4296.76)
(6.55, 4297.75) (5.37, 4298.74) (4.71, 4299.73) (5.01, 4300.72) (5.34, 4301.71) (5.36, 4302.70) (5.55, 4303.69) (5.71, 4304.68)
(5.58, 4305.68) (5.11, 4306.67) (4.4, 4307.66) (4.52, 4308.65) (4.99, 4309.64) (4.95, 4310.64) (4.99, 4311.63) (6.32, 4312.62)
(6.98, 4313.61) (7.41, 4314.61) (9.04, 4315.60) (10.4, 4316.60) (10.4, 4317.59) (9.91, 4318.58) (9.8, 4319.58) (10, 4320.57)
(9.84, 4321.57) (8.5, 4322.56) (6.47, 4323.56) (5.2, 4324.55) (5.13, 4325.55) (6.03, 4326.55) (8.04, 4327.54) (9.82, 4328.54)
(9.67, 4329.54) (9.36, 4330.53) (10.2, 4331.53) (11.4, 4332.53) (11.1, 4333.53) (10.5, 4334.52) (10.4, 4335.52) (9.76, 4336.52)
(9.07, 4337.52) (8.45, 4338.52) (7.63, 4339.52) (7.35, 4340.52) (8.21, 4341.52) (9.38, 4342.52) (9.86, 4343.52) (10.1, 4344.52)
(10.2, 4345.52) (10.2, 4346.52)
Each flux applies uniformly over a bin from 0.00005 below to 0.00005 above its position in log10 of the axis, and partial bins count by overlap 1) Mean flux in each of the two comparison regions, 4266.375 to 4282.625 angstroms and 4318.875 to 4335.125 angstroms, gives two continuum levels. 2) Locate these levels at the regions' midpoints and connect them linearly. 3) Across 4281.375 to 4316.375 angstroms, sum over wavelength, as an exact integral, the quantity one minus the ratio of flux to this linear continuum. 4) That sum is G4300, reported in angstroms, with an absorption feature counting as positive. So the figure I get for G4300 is 5.3 angstroms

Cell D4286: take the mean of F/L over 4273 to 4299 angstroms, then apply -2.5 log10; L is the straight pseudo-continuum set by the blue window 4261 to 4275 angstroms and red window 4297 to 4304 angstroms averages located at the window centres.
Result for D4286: -0.17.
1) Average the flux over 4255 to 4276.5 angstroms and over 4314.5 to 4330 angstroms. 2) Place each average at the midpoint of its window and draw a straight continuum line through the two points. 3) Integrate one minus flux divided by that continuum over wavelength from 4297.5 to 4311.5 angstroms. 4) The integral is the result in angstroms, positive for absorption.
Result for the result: 5.1 angstroms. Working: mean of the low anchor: 7.44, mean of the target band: 5.19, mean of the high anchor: 8.5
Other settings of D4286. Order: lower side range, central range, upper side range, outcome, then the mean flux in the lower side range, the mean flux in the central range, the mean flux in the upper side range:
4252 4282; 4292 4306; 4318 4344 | 0.250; 7.46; 6.48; 8.89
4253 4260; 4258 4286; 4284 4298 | 0.017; 7.65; 7.46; 7.48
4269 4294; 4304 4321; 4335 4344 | 0.149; 7.1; 7.06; 8.89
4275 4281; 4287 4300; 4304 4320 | 0.023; 7.64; 7.14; 6.88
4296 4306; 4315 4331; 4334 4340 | -0.097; 5.72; 8.59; 9.32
